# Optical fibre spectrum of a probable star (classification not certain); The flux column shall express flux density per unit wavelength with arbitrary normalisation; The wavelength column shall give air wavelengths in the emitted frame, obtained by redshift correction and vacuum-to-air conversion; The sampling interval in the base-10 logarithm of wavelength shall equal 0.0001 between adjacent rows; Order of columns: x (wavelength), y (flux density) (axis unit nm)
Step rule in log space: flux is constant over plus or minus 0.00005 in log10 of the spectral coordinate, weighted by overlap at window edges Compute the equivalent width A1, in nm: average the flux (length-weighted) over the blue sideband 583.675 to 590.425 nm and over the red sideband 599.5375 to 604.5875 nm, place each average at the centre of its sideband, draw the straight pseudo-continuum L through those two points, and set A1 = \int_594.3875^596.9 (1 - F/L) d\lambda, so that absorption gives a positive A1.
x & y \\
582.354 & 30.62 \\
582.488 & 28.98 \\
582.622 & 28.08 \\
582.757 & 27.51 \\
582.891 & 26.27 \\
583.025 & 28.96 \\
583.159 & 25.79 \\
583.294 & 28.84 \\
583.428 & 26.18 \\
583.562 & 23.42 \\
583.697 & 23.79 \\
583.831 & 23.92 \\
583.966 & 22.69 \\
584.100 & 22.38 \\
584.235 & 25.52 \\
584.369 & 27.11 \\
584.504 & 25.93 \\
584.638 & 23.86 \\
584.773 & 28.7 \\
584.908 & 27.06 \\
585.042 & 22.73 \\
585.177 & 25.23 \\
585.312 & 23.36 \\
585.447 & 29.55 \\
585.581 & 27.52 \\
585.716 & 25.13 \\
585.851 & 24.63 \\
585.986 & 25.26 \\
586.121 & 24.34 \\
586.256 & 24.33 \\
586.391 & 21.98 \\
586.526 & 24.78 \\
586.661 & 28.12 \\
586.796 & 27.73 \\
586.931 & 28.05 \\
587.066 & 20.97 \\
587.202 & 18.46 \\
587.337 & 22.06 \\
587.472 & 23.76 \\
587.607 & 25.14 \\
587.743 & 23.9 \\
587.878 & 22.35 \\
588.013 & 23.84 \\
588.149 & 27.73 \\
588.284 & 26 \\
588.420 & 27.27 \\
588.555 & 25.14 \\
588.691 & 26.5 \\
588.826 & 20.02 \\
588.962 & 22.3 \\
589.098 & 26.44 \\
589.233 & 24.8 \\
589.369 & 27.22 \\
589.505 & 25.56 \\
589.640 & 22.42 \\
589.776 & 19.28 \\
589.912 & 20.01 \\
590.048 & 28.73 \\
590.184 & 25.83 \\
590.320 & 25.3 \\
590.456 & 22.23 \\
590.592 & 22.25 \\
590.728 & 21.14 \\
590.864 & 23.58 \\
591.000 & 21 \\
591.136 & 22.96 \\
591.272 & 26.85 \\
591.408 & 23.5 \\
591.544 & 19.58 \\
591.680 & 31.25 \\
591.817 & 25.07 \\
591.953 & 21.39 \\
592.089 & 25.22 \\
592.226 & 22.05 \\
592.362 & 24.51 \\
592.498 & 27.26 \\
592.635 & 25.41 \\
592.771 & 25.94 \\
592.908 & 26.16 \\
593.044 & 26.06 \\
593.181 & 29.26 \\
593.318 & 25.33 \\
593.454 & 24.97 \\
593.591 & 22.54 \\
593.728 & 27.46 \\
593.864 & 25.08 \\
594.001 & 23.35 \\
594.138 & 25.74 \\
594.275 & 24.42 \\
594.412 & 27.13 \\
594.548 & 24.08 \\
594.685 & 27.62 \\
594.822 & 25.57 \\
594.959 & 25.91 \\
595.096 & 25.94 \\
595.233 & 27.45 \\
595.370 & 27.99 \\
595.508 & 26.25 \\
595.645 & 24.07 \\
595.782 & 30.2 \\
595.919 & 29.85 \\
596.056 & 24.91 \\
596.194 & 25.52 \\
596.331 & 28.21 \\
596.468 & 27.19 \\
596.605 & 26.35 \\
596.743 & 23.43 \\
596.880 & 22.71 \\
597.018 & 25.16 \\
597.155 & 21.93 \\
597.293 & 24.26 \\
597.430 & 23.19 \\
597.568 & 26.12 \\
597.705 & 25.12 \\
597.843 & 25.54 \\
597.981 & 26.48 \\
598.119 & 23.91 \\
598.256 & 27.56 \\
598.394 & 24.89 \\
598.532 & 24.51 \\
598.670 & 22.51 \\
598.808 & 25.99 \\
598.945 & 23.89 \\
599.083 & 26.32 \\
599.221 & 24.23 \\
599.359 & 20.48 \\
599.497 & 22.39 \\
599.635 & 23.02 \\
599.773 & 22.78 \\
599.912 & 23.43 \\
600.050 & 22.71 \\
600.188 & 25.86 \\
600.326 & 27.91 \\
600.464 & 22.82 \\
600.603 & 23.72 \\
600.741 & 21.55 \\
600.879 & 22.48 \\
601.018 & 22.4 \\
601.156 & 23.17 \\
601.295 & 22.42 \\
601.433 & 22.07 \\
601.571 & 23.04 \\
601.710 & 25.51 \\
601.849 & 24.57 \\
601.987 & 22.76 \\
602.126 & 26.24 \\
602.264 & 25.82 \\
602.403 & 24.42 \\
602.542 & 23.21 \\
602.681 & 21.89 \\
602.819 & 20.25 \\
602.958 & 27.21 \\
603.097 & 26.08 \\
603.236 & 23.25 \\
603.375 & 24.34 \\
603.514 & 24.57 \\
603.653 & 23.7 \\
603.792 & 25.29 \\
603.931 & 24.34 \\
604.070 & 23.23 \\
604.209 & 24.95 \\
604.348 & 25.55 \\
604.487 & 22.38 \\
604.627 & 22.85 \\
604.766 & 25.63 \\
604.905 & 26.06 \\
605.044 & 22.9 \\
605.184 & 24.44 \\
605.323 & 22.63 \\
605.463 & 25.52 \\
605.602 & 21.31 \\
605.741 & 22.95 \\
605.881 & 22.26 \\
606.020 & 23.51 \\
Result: -0.227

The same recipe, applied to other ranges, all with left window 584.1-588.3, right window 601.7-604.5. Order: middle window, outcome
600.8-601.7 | 0.058 nm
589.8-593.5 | 0.037 nm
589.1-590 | 0.045 nm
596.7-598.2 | 0.007 nm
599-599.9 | 0.044 nm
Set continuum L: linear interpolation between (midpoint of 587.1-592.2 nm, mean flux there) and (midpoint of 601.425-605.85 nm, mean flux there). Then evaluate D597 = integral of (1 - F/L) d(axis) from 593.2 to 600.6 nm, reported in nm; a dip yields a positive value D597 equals -0.362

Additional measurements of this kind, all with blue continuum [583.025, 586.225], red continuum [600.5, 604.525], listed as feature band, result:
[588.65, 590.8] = 0.11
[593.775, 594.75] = -0.03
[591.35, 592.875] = 0.00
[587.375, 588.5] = 0.01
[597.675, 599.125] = -0.06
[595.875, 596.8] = -0.08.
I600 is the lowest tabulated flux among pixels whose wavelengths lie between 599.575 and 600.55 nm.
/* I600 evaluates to 22.71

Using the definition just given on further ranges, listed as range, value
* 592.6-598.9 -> 21.93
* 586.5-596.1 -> 18.46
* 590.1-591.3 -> 21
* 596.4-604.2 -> 20.25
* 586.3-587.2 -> 20.97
